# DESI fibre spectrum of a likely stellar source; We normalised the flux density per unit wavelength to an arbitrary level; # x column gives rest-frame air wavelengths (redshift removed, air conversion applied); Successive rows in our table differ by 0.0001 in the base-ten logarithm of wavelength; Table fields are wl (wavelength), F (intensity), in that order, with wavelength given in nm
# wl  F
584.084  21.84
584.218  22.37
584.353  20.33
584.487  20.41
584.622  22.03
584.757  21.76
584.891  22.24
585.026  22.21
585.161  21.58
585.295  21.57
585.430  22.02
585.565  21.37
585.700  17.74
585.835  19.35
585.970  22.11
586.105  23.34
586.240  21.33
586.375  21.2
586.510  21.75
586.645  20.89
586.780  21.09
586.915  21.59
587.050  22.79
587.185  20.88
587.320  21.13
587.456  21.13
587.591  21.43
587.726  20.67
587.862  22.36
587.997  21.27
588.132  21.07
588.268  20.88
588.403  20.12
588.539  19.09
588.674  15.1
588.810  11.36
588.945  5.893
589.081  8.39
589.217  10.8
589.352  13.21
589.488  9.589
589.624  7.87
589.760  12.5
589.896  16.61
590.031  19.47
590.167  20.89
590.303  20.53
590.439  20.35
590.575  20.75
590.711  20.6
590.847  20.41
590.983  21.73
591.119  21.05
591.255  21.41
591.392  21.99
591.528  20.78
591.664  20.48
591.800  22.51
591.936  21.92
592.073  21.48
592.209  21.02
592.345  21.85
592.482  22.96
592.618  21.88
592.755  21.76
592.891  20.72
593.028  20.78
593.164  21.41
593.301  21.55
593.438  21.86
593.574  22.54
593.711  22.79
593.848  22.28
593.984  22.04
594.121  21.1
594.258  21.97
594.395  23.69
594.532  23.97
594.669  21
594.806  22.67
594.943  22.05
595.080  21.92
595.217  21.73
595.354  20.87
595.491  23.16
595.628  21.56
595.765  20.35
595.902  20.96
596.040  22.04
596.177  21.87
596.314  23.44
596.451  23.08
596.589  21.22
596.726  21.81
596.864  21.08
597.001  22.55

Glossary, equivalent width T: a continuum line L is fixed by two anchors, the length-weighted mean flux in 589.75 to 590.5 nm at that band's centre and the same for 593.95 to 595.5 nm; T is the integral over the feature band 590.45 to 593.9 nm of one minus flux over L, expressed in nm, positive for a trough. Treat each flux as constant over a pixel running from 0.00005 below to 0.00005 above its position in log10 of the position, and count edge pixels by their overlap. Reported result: -0.21 nm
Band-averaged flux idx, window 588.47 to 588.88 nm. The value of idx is 15.1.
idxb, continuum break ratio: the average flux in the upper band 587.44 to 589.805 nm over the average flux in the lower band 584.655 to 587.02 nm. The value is 0.7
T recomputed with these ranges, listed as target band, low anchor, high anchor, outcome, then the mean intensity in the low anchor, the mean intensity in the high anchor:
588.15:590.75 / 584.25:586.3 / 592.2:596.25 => 0.73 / 21.3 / 21.9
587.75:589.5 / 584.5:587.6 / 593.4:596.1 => 0.48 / 21.4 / 22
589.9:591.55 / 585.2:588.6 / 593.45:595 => 0.08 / 21.1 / 22.4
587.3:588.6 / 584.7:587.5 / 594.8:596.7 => 0.03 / 21.4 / 21.9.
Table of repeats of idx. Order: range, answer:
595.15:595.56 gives 21.9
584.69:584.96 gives 22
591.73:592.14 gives 22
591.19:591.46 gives 21.6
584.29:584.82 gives 21.1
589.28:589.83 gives 10.8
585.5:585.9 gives 19.5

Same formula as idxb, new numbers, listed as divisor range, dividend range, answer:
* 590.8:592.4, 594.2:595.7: 1.04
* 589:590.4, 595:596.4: 1.55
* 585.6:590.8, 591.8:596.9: 1.19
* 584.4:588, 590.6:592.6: 1.00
